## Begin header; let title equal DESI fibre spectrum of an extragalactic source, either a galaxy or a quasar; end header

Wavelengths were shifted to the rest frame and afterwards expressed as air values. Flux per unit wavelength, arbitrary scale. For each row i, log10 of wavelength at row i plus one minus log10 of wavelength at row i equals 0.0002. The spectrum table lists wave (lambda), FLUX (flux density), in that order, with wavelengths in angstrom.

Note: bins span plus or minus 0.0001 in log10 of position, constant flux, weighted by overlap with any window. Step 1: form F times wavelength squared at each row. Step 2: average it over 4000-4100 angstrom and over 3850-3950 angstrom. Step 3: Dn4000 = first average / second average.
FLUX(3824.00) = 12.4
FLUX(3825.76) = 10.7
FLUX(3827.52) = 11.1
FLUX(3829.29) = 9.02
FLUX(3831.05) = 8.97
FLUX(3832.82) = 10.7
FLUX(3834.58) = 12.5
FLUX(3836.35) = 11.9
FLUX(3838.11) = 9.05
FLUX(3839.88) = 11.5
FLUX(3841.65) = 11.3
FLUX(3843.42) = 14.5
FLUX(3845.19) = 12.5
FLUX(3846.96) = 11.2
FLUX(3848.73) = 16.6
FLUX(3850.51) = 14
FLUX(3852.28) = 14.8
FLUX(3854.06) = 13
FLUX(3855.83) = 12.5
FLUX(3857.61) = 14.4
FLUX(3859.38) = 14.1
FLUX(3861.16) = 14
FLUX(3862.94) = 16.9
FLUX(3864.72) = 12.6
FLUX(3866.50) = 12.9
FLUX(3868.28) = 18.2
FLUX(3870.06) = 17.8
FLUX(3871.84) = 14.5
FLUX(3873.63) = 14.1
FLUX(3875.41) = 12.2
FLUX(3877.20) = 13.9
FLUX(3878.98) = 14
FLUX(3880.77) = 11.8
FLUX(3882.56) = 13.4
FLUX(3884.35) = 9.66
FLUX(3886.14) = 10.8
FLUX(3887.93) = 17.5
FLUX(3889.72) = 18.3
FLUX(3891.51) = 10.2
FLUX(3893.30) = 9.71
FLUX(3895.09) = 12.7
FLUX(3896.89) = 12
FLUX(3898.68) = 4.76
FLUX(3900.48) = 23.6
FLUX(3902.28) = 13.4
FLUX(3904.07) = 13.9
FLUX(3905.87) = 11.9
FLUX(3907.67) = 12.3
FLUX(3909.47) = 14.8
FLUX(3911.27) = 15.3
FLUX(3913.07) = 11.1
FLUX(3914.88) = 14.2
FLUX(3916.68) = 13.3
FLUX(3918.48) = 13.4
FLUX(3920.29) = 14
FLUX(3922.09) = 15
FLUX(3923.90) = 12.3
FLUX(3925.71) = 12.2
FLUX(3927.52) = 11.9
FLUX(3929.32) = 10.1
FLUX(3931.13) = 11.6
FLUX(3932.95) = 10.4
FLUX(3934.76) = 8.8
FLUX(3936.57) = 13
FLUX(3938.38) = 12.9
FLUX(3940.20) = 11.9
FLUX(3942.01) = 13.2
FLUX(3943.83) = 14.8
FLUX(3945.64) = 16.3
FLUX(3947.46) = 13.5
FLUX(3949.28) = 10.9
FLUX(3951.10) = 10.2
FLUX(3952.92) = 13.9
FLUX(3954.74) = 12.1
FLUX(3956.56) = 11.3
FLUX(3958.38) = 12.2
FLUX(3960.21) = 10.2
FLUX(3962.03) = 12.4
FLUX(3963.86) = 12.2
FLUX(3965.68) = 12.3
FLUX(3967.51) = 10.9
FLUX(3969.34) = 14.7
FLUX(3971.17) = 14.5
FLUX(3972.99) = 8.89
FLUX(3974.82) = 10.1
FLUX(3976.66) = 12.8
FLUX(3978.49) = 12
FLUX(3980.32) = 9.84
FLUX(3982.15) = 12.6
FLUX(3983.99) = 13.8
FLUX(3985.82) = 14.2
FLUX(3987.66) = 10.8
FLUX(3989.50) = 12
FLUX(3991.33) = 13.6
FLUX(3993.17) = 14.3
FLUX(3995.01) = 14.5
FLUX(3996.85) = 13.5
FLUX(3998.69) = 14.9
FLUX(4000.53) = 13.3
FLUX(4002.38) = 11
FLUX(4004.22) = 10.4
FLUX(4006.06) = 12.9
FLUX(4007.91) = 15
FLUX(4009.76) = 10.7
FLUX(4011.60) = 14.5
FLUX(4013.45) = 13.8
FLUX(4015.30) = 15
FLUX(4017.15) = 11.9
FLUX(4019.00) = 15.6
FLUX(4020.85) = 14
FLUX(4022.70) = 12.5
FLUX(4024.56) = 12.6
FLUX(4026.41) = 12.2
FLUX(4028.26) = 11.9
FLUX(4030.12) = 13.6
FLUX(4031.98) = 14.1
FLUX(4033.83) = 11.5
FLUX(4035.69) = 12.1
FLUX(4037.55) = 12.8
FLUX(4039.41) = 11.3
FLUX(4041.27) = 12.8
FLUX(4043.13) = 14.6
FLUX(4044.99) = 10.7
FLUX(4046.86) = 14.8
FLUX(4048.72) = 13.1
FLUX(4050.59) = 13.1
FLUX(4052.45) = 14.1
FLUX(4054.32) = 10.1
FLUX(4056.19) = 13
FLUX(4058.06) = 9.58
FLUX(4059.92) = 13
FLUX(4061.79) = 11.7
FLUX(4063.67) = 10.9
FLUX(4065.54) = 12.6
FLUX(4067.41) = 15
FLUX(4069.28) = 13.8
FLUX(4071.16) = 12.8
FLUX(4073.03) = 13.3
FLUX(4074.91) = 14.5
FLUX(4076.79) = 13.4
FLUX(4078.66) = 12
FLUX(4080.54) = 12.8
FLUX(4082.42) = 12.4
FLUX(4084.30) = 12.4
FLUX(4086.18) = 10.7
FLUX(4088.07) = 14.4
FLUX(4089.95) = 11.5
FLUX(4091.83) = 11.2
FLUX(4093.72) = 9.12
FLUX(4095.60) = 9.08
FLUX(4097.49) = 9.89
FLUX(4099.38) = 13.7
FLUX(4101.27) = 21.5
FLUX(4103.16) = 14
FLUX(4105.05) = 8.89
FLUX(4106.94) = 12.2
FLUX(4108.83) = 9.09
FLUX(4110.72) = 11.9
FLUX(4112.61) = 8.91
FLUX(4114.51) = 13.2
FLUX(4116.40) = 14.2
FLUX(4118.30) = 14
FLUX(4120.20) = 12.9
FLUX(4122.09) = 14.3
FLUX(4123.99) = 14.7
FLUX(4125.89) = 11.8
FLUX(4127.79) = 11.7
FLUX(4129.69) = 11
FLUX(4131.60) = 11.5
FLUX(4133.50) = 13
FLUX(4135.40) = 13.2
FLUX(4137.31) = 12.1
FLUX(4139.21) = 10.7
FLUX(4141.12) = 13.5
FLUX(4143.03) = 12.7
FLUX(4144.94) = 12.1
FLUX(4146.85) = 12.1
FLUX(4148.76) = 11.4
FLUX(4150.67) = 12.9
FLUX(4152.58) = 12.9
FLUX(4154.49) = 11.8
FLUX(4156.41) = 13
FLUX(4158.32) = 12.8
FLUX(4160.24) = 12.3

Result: 1.0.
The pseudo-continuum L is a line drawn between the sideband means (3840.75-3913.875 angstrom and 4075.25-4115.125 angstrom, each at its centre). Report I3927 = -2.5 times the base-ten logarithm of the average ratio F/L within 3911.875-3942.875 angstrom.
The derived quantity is 0.08 mag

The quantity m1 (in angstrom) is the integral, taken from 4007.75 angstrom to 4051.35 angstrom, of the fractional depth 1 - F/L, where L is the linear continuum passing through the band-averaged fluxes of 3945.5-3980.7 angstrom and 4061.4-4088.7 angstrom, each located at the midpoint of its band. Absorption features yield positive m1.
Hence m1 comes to -1.9 angstrom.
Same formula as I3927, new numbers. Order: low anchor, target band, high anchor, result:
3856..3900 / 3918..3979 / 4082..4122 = 0.068 mag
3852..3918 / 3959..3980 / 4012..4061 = 0.116 mag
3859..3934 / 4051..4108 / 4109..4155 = 0.013 mag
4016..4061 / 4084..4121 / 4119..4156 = 0.037 mag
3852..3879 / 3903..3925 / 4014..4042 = 0.039 mag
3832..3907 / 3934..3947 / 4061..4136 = 0.000 mag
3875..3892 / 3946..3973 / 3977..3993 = 0.041 mag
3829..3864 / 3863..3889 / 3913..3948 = -0.098 mag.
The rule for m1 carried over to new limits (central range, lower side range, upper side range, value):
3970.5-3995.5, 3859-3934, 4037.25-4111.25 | 1.0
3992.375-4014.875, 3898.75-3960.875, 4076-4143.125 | -1.1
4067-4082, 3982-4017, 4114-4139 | -0.4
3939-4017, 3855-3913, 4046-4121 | 2.6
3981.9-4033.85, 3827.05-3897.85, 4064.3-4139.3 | -1.9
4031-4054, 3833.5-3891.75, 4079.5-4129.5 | -0.4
